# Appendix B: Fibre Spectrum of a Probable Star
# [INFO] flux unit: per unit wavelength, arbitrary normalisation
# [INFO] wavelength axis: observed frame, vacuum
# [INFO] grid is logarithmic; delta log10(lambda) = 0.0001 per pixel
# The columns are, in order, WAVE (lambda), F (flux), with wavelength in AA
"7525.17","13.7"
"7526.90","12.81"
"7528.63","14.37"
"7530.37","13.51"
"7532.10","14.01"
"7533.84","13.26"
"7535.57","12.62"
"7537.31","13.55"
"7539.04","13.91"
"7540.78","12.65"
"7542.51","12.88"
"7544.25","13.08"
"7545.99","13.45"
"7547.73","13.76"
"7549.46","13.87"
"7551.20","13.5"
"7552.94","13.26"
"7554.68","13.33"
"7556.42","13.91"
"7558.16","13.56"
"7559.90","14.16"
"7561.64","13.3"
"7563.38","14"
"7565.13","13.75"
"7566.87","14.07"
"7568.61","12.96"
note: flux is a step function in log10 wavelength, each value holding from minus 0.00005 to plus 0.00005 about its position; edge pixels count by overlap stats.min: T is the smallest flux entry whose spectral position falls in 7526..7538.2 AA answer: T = 12.62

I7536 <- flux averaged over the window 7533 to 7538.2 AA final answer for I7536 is 13.2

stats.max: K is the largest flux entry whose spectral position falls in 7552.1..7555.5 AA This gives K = 13.33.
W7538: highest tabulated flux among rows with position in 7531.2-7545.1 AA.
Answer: 14.01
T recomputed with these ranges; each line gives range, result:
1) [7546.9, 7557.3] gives 13.26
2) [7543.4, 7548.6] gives 13.08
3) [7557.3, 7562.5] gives 13.3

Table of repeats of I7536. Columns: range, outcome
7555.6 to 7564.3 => 13.8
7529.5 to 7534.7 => 13.6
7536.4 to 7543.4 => 13.2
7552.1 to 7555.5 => 13.3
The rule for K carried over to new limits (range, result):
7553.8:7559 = 13.91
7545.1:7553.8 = 13.87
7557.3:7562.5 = 14.16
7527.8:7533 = 14.37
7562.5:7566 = 14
